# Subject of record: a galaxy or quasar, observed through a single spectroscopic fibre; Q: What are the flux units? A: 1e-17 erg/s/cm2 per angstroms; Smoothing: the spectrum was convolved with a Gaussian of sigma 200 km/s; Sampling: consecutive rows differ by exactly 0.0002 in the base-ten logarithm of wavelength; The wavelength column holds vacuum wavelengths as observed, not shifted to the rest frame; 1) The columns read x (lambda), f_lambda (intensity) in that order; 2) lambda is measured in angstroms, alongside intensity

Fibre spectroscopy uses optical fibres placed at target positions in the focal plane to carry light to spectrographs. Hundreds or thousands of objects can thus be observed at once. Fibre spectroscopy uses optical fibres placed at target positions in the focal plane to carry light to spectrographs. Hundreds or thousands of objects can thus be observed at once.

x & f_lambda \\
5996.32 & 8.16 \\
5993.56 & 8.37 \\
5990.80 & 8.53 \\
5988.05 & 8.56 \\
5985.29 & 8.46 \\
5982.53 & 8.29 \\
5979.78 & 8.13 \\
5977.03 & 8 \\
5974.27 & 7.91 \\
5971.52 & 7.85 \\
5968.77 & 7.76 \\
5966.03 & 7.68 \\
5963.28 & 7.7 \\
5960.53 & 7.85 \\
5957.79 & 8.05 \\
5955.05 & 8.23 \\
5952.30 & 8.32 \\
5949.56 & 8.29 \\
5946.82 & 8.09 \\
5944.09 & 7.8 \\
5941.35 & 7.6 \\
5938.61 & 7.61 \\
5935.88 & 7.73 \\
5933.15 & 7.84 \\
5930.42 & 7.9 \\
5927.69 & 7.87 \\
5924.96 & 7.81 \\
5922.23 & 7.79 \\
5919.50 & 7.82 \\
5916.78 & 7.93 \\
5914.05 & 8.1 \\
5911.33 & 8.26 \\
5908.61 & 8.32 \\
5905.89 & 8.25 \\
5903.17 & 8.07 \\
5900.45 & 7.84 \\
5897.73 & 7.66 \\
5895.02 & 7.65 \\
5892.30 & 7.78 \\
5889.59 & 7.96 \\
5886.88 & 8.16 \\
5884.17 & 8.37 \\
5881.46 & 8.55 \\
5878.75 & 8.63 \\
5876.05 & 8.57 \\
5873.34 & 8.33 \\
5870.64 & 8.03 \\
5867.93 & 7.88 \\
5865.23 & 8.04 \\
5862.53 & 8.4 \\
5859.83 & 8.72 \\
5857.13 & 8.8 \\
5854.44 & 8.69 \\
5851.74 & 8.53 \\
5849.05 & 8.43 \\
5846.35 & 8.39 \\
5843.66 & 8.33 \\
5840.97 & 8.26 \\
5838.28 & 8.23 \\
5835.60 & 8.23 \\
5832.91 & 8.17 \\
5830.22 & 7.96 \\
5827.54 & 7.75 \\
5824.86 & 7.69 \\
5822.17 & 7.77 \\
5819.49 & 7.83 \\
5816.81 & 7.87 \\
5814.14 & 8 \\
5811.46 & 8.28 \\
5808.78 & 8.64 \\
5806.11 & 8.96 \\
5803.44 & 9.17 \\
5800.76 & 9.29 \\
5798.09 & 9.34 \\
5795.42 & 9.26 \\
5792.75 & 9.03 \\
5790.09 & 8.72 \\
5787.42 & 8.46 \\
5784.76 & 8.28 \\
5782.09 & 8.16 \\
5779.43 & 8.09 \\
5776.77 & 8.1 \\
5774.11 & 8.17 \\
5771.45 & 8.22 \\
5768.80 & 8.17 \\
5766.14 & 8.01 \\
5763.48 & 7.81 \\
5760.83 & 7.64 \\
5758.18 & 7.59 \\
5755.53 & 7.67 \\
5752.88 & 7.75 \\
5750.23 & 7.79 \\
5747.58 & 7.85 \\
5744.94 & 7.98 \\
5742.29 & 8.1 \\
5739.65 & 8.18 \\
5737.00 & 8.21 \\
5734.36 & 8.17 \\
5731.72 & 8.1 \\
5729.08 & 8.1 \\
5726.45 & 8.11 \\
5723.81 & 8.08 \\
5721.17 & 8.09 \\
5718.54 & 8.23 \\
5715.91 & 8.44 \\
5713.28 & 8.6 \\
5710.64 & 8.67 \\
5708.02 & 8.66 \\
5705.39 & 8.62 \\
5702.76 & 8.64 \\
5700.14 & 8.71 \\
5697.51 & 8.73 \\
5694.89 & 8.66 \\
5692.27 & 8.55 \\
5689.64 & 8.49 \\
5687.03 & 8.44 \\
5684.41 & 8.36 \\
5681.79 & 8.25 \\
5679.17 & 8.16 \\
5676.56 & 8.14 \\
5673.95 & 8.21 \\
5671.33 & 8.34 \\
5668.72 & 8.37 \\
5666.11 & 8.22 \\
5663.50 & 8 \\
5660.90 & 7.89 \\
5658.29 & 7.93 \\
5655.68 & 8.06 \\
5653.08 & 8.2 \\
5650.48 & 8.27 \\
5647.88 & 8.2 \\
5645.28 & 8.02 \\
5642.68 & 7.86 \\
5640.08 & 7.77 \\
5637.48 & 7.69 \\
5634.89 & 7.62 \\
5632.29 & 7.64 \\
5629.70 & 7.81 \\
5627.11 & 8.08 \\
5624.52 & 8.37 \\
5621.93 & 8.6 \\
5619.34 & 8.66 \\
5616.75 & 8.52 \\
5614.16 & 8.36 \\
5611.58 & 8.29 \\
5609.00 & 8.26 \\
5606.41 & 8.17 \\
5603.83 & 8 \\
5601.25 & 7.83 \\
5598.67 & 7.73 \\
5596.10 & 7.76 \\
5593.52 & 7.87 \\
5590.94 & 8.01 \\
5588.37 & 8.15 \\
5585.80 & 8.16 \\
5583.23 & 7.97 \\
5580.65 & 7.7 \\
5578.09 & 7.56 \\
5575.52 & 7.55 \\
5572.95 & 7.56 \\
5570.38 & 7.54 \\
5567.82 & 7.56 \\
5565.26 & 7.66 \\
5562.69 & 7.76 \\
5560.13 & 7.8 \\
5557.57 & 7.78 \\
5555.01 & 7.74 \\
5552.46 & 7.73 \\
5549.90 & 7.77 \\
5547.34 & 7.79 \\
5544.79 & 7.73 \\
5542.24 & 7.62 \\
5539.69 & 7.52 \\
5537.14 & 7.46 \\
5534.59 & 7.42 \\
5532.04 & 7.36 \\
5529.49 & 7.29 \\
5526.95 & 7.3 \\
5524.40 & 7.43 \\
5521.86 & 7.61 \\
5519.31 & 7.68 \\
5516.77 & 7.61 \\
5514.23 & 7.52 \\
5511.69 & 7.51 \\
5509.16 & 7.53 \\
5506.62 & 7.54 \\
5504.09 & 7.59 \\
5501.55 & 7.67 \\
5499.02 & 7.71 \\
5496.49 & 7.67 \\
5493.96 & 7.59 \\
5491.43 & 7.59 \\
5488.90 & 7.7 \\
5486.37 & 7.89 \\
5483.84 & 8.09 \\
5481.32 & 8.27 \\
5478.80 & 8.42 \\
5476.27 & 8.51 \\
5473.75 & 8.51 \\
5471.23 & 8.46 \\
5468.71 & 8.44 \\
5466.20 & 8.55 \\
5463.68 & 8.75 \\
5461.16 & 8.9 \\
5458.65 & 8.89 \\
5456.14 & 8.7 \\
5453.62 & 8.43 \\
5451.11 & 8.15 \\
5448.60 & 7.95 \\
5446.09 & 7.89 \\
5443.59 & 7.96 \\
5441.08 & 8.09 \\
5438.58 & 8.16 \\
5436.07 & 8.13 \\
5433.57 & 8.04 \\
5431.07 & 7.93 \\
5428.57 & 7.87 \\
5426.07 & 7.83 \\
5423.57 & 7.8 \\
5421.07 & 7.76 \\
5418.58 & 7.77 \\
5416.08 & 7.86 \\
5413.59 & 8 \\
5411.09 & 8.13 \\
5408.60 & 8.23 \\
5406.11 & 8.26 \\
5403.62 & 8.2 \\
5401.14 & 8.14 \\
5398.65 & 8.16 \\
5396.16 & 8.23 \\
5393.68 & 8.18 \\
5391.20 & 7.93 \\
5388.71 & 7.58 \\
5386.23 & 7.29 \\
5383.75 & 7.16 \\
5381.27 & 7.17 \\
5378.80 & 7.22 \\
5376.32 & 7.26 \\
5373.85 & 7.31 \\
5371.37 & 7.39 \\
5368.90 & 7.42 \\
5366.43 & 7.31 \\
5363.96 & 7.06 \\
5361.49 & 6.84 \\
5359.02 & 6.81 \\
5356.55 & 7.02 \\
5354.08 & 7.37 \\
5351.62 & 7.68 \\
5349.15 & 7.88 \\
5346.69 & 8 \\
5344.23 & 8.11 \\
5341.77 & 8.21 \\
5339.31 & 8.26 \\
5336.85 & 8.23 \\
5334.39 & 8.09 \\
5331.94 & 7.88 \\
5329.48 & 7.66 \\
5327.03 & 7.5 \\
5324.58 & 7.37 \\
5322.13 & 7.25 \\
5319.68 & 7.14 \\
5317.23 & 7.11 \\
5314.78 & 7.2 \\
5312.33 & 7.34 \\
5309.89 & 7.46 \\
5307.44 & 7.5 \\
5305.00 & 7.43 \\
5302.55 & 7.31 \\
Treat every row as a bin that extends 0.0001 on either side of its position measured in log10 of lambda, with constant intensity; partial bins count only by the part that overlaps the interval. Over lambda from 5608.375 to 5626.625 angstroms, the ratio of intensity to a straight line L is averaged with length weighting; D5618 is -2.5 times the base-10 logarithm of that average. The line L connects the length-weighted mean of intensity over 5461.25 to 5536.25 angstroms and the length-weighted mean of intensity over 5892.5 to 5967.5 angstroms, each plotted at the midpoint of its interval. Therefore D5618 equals -0.075 mag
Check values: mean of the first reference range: 7.85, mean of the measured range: 8.43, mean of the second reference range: 7.93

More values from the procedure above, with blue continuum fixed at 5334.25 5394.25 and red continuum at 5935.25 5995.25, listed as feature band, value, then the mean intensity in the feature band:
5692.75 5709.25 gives -0.11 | 8.66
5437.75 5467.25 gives -0.10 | 8.37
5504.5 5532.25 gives 0.02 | 7.5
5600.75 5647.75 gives -0.05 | 8.09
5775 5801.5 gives -0.10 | 8.65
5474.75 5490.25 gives -0.07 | 8.15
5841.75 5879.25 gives -0.06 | 8.4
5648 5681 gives -0.05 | 8.15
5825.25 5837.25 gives -0.01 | 8.01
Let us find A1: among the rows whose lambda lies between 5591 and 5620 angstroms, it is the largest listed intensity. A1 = 8.66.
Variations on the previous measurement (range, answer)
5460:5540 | 8.9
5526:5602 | 8.16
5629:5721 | 8.73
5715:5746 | 8.44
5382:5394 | 8.18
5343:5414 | 8.26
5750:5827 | 9.34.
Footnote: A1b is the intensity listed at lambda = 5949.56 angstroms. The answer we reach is 8.29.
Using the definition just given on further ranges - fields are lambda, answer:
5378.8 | 7.22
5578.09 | 7.56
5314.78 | 7.2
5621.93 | 8.6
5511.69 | 7.51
